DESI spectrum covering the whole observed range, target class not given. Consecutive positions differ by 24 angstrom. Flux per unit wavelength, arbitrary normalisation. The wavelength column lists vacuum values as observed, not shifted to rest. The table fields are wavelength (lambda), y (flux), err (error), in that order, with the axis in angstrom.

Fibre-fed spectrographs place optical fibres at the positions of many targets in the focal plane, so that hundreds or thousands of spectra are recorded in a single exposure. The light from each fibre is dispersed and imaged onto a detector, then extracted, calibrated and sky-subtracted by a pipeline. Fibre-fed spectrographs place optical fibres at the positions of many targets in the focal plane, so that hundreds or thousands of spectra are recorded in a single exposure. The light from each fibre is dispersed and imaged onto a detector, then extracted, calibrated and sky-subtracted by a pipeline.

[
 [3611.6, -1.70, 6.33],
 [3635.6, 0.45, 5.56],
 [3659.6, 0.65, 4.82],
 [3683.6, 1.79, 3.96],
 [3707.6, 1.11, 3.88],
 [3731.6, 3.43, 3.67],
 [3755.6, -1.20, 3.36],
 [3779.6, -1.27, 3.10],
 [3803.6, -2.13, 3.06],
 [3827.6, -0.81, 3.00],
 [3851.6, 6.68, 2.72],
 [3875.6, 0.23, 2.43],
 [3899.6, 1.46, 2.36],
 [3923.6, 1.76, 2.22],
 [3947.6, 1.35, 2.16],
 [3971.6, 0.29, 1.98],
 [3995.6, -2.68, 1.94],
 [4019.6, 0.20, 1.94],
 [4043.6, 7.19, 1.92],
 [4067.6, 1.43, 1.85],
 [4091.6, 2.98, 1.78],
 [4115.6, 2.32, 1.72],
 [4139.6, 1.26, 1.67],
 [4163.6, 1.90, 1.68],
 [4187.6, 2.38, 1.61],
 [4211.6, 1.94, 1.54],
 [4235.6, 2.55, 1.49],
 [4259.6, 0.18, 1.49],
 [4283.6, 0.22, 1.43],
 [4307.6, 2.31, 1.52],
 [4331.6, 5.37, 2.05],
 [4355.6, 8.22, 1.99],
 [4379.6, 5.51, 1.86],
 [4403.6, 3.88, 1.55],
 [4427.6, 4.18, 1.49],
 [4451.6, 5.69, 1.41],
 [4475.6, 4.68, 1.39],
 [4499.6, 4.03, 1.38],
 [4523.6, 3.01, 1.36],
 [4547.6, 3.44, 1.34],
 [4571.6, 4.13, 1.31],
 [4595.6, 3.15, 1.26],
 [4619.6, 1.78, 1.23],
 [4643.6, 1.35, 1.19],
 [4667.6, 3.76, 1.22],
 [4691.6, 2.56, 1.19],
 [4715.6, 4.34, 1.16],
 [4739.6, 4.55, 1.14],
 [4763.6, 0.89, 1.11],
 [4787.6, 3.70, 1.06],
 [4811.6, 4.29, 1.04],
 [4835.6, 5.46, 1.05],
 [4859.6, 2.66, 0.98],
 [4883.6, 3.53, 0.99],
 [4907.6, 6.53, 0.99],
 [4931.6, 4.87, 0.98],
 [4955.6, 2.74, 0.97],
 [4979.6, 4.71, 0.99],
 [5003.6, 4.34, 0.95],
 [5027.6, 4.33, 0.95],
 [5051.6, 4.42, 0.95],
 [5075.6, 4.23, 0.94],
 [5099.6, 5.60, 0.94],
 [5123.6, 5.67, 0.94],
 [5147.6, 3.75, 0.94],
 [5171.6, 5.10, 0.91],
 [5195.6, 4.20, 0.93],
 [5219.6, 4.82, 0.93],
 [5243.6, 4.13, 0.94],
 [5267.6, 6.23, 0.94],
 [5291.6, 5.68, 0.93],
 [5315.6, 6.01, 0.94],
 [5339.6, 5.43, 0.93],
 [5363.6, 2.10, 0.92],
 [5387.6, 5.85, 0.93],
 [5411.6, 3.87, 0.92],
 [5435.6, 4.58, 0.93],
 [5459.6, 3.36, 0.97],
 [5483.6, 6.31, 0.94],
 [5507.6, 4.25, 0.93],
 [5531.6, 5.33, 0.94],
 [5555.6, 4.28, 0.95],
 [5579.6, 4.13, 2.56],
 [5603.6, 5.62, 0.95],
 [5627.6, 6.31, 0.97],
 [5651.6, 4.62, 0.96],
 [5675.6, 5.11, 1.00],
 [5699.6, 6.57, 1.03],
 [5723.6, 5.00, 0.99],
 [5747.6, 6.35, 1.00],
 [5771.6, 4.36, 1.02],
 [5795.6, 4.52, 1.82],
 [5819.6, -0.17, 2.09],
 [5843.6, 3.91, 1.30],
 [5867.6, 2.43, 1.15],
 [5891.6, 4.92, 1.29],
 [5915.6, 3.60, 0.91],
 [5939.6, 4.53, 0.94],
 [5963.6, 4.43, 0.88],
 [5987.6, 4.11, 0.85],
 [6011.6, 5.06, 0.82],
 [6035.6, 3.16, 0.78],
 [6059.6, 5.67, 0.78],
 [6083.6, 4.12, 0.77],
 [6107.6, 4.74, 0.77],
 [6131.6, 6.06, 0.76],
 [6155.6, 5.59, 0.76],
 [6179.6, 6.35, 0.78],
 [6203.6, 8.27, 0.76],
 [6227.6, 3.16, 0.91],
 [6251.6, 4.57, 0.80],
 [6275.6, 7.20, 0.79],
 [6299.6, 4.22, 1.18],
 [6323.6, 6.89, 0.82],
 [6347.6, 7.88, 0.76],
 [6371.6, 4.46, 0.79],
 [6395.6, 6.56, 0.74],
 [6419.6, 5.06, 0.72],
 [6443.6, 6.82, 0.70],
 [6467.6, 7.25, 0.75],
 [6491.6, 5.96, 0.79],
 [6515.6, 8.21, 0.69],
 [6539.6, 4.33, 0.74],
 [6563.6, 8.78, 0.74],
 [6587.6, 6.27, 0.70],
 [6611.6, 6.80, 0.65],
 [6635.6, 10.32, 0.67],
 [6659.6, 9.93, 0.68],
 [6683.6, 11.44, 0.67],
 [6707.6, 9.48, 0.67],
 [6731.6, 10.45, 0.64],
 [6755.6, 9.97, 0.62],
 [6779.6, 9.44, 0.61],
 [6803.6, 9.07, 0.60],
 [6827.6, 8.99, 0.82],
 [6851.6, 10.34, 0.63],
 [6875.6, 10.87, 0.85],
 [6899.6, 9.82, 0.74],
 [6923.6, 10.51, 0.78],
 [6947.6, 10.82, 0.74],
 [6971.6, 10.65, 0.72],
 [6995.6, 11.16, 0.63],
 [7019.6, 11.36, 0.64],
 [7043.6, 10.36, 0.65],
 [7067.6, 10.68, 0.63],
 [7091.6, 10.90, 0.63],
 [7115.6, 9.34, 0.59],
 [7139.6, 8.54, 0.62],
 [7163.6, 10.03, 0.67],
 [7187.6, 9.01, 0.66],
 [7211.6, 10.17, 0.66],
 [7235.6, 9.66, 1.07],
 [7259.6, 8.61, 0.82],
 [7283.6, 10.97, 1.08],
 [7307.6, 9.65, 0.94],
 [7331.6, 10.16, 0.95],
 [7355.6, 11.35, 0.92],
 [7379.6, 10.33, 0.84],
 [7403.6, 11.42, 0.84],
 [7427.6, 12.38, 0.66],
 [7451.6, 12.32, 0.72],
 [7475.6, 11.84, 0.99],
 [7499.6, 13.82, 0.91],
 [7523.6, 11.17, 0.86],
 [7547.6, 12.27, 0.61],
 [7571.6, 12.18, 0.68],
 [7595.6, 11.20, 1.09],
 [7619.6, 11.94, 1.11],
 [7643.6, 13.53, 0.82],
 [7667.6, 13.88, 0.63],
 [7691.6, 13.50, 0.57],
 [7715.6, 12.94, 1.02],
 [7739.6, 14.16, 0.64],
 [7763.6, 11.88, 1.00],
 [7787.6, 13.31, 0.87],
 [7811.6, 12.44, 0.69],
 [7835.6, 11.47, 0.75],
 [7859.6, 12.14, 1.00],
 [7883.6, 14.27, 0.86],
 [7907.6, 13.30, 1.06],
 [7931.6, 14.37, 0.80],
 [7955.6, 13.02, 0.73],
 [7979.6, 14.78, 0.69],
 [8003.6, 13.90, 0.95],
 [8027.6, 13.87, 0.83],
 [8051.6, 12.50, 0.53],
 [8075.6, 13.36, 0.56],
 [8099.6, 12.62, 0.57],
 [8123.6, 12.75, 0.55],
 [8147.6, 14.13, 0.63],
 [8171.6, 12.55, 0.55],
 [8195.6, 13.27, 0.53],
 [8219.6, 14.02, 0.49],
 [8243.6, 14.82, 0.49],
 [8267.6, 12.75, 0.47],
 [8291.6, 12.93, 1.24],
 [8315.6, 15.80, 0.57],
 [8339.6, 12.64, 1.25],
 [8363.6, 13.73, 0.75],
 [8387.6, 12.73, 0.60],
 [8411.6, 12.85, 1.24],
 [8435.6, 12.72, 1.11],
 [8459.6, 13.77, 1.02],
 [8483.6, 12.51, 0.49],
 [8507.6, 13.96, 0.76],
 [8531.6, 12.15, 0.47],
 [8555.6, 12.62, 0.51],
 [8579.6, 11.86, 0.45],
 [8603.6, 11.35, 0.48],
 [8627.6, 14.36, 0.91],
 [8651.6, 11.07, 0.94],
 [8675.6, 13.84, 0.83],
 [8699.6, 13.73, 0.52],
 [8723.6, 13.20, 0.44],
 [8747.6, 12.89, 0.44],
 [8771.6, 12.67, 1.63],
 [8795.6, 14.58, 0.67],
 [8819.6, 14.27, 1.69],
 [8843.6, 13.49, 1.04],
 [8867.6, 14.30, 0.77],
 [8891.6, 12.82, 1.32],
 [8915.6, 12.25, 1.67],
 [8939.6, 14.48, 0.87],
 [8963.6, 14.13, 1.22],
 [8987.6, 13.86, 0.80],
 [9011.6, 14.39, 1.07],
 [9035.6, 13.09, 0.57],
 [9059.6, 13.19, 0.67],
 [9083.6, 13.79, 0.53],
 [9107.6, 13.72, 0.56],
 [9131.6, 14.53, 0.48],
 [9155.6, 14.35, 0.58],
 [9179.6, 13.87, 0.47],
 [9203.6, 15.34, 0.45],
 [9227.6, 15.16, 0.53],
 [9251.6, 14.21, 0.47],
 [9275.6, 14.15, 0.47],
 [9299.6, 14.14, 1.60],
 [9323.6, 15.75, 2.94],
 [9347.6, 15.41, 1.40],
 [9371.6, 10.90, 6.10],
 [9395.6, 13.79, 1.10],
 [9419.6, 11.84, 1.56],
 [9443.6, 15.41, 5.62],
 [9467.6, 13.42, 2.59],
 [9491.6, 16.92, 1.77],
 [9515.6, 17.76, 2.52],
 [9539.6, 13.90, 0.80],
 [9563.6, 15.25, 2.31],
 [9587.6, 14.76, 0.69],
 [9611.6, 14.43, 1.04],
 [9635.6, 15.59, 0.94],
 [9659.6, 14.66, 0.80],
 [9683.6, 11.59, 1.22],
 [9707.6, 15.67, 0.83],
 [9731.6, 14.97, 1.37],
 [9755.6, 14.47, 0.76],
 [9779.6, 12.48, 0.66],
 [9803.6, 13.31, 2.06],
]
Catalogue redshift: 0.66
